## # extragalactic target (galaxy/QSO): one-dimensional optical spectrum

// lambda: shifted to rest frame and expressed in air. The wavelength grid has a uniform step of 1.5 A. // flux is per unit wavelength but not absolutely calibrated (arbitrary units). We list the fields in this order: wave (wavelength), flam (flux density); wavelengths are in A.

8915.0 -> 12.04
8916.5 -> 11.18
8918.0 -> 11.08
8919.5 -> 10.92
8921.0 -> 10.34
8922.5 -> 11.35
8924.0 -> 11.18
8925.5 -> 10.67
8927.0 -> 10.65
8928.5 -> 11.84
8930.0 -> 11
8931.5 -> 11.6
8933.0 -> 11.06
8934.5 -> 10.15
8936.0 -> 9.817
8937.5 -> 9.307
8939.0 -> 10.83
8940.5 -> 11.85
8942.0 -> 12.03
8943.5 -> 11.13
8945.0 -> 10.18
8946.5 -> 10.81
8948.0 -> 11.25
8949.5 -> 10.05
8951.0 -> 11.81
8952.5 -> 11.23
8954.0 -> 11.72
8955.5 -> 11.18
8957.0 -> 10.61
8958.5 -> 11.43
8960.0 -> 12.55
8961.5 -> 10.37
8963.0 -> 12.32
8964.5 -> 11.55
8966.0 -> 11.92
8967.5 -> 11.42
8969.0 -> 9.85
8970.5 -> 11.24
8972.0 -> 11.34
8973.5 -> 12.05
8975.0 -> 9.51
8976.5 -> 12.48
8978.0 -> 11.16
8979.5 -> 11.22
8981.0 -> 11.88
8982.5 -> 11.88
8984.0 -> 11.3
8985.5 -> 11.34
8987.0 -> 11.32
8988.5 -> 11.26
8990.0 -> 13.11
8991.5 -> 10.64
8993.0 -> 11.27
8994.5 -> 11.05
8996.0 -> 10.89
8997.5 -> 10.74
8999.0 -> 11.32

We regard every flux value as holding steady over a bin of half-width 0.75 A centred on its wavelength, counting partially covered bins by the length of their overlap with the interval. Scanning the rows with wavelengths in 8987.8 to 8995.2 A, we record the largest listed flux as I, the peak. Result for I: 13.11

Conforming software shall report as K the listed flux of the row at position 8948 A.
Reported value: 11.25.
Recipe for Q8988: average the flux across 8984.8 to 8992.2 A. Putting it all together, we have 11.5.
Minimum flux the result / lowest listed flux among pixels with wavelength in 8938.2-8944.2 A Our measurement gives 10.83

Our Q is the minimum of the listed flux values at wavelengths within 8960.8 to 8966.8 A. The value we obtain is 10.37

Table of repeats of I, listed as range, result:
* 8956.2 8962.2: 12.55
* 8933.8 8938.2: 10.15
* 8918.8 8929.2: 11.84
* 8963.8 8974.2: 12.05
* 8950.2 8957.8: 11.81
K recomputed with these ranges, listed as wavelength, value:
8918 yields 11.08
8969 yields 9.85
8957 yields 10.61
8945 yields 10.18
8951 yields 11.81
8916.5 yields 11.18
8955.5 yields 11.18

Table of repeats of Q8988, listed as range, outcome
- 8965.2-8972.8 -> 11.2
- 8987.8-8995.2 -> 11.5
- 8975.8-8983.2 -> 11.7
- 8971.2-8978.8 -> 11.3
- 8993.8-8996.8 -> 11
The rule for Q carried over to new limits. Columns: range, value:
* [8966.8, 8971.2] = 9.85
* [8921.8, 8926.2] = 10.67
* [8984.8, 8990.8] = 11.26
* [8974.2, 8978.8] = 9.51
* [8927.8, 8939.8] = 9.307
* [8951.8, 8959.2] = 10.61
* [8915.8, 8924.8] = 10.34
